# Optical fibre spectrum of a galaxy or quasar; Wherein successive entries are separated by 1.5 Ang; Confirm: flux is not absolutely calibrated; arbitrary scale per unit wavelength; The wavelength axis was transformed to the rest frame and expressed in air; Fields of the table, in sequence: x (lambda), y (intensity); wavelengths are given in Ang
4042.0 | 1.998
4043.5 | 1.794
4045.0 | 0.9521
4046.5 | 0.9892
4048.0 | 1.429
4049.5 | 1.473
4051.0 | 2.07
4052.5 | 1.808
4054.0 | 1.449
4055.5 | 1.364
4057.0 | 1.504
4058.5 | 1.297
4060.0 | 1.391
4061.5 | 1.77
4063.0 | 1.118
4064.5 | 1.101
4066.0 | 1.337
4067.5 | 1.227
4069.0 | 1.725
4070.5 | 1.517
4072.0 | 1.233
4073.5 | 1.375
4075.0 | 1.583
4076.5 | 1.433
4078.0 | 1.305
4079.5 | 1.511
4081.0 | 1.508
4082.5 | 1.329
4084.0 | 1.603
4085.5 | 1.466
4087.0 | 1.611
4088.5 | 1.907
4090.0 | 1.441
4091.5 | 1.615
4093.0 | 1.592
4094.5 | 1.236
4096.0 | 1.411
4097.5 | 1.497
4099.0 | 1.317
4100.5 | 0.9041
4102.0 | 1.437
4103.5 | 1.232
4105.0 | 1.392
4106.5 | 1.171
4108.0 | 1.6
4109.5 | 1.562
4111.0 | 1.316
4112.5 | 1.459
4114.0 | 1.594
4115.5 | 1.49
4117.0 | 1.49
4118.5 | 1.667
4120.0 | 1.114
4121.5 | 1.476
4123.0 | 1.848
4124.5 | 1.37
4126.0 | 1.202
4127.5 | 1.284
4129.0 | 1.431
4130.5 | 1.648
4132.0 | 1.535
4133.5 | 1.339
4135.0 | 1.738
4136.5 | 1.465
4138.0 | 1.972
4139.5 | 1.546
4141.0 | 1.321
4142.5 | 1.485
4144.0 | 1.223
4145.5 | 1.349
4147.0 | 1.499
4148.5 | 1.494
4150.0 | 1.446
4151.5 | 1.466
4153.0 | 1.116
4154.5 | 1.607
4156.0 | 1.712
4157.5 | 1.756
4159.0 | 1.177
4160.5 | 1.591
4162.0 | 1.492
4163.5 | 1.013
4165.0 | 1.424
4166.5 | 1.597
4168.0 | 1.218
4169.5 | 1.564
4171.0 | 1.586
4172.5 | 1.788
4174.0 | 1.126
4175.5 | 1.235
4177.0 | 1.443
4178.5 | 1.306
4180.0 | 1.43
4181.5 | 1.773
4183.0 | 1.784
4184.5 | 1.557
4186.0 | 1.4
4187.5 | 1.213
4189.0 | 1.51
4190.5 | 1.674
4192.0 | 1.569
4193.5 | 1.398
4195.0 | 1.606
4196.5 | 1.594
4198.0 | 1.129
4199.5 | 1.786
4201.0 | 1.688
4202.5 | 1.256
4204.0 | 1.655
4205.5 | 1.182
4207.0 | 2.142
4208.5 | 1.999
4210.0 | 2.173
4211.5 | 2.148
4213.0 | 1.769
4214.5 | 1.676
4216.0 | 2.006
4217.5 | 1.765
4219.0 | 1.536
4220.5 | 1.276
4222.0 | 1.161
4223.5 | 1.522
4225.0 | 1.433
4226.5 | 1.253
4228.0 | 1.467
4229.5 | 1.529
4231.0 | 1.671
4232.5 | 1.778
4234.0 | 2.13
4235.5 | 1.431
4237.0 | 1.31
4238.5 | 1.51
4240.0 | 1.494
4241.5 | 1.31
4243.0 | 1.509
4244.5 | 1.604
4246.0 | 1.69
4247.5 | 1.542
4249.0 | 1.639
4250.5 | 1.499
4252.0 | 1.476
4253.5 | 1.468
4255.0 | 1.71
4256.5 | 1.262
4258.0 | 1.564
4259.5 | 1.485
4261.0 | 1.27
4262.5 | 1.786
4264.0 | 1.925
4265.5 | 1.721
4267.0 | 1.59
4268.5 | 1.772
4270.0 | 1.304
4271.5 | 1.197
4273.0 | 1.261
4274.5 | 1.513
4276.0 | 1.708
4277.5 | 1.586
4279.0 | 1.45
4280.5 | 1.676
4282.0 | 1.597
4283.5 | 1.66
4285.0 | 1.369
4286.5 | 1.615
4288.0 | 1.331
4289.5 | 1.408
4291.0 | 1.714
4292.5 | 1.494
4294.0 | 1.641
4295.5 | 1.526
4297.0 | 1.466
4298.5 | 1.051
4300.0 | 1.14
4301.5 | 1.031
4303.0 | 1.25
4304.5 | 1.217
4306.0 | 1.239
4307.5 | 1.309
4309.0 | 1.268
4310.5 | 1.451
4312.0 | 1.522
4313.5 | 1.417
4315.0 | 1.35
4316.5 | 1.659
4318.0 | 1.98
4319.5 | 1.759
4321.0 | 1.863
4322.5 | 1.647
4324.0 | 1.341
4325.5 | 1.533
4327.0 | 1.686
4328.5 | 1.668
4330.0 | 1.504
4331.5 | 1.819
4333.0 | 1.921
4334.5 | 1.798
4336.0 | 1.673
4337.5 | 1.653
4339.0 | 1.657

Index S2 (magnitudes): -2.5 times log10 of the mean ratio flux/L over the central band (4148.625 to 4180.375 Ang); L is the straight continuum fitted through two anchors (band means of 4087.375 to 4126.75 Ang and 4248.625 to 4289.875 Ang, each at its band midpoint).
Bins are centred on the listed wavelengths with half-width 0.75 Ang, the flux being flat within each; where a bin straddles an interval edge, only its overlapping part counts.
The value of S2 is 0.027 mag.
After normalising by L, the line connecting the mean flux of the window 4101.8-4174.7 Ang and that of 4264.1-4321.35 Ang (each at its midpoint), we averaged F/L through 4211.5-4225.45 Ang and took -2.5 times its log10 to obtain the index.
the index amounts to -0.10 mag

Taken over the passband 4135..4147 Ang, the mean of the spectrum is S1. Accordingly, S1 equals 1.5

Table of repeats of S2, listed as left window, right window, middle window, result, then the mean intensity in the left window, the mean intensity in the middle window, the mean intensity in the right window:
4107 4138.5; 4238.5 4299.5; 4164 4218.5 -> -0.054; 1.5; 1.59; 1.52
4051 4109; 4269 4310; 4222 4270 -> -0.098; 1.44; 1.55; 1.41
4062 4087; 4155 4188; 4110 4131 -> -0.015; 1.41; 1.46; 1.47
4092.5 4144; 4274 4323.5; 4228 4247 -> -0.077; 1.44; 1.58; 1.48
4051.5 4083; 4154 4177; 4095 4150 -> 0.003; 1.43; 1.44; 1.46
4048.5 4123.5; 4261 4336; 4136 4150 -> -0.006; 1.46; 1.48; 1.52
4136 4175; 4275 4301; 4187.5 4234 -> -0.098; 1.46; 1.61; 1.49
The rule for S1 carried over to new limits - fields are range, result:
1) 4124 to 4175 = 1.46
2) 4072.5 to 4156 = 1.46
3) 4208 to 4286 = 1.58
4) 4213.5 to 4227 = 1.52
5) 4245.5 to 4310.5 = 1.47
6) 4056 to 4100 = 1.44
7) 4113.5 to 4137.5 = 1.48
